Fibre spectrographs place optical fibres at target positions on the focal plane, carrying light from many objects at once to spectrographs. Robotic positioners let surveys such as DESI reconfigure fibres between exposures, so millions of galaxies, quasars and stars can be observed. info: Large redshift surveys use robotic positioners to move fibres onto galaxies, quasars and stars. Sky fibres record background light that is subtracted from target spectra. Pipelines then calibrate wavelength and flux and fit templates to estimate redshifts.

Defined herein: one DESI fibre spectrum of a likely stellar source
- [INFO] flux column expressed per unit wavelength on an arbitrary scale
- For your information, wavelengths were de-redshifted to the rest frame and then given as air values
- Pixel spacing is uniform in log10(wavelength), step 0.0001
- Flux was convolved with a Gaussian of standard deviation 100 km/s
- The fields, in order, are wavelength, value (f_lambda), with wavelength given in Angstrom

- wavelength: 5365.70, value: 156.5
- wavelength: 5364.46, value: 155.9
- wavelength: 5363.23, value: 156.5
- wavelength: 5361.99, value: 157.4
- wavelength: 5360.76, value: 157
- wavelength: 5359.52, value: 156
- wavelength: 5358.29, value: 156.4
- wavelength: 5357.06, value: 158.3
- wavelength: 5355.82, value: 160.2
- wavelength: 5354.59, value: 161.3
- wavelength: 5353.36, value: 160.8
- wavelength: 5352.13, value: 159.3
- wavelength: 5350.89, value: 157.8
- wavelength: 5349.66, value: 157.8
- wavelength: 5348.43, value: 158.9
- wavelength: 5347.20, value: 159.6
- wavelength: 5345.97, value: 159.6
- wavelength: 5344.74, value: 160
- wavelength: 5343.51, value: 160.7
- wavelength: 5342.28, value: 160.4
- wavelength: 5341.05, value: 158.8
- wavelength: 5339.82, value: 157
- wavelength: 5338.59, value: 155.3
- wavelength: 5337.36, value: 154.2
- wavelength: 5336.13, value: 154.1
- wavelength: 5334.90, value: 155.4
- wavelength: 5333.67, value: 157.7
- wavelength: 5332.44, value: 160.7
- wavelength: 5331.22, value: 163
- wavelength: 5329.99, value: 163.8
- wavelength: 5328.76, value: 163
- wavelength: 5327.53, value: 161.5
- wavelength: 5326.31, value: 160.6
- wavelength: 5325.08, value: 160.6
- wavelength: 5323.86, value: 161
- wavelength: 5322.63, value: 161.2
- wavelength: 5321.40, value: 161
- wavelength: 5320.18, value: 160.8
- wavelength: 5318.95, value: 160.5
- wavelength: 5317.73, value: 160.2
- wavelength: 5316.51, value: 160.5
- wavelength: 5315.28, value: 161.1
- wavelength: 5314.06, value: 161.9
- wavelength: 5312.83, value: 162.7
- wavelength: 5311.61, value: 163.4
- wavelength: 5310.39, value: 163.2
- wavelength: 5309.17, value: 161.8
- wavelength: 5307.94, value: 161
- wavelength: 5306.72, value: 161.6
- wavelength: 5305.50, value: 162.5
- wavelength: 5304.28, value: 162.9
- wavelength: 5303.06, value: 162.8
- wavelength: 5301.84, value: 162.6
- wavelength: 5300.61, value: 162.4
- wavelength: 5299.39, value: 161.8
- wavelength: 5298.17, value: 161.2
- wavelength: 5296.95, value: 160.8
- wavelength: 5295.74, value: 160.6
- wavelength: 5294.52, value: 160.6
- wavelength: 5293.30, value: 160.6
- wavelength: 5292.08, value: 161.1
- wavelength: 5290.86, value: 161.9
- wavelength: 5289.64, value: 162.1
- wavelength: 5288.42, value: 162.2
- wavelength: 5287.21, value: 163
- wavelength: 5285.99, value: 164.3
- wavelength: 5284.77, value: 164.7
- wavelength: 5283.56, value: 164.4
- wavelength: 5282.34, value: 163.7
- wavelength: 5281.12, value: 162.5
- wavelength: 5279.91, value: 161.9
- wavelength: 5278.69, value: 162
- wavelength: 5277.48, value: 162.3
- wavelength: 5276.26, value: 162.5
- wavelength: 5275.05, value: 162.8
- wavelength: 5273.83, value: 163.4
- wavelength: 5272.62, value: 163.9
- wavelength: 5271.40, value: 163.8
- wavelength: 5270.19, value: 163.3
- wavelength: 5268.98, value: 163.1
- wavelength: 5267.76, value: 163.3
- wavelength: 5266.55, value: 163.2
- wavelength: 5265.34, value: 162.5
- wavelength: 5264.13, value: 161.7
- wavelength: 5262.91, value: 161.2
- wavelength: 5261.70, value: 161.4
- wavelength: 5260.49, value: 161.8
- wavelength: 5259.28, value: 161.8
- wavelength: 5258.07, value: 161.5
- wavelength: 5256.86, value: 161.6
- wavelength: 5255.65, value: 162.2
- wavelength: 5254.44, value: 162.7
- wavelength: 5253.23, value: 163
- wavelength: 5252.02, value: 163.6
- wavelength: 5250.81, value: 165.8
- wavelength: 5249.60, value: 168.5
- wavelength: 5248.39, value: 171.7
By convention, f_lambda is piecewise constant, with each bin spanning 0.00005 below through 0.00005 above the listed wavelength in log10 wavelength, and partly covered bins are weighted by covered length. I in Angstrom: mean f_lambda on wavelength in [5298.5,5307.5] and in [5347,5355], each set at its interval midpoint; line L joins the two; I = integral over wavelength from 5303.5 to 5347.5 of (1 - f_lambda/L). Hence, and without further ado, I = 0.14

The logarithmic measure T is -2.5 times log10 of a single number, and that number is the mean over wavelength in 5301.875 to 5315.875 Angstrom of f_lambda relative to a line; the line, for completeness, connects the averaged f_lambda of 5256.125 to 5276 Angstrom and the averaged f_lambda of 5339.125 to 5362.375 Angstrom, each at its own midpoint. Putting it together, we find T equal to -0.01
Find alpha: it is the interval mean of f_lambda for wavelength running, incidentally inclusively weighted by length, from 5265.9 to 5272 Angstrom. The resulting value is 163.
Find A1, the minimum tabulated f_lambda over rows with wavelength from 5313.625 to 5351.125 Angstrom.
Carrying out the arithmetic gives 154.1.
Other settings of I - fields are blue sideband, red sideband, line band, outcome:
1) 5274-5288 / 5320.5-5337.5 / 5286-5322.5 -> 0.0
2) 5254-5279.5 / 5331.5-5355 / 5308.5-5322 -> -0.1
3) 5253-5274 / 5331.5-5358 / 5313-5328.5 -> -0.1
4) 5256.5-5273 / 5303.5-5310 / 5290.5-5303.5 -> 0.1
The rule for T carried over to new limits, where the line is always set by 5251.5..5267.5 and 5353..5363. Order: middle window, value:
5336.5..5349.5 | 0.00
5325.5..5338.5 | 0.00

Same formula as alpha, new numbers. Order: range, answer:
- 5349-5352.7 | 158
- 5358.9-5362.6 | 157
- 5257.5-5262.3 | 162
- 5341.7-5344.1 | 161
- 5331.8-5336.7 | 157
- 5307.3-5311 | 162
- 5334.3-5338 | 154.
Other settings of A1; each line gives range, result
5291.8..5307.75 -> 160.6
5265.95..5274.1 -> 163.1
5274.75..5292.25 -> 161.1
